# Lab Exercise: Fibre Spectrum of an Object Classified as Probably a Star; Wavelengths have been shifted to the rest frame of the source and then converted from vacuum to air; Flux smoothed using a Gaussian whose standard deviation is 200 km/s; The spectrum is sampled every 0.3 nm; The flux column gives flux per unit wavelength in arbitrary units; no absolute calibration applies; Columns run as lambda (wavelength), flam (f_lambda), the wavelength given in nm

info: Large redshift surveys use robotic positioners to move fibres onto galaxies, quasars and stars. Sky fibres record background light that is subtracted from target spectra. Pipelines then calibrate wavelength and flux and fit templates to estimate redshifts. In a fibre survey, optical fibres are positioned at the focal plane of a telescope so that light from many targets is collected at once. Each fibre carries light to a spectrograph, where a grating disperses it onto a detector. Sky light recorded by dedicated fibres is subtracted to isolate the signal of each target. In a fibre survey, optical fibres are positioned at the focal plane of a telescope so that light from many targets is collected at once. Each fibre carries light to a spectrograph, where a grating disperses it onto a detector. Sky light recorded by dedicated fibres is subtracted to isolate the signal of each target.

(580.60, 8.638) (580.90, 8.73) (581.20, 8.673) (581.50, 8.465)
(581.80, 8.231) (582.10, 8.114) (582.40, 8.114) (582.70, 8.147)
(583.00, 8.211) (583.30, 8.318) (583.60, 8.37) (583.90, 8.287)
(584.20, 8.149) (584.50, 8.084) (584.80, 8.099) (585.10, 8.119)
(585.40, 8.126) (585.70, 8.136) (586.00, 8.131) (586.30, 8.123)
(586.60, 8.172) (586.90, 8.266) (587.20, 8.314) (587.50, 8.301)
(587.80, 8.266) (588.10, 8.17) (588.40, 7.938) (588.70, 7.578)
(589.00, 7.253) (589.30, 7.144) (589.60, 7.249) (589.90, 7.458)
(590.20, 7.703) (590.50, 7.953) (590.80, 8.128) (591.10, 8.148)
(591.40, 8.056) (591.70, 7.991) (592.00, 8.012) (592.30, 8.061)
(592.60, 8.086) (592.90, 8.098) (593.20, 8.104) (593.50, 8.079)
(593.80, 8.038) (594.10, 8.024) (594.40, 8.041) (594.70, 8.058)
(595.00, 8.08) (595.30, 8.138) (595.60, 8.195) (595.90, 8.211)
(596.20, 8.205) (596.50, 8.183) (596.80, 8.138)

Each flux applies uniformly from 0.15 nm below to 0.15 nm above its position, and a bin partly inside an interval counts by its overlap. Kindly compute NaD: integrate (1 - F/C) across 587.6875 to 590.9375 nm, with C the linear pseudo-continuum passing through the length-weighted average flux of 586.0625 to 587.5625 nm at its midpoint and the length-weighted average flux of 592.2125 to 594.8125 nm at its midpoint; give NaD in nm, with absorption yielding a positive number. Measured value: 0.18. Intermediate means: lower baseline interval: 8.23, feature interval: 7.7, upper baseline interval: 8.07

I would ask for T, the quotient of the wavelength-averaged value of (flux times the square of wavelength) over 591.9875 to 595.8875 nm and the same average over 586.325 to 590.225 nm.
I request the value 1.1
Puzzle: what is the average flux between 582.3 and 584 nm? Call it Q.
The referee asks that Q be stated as 8.24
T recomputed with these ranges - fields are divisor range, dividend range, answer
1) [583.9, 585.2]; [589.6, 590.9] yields 0.97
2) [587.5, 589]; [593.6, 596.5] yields 1.04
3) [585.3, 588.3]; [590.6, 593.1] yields 1.00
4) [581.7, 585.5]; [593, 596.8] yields 1.03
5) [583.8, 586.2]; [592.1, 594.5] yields 1.02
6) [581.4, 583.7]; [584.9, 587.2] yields 1.00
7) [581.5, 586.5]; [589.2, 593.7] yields 0.99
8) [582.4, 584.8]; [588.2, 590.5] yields 0.93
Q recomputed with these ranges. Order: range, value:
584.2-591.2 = 7.95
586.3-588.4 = 8.22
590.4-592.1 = 8.05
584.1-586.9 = 8.13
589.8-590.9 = 7.81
